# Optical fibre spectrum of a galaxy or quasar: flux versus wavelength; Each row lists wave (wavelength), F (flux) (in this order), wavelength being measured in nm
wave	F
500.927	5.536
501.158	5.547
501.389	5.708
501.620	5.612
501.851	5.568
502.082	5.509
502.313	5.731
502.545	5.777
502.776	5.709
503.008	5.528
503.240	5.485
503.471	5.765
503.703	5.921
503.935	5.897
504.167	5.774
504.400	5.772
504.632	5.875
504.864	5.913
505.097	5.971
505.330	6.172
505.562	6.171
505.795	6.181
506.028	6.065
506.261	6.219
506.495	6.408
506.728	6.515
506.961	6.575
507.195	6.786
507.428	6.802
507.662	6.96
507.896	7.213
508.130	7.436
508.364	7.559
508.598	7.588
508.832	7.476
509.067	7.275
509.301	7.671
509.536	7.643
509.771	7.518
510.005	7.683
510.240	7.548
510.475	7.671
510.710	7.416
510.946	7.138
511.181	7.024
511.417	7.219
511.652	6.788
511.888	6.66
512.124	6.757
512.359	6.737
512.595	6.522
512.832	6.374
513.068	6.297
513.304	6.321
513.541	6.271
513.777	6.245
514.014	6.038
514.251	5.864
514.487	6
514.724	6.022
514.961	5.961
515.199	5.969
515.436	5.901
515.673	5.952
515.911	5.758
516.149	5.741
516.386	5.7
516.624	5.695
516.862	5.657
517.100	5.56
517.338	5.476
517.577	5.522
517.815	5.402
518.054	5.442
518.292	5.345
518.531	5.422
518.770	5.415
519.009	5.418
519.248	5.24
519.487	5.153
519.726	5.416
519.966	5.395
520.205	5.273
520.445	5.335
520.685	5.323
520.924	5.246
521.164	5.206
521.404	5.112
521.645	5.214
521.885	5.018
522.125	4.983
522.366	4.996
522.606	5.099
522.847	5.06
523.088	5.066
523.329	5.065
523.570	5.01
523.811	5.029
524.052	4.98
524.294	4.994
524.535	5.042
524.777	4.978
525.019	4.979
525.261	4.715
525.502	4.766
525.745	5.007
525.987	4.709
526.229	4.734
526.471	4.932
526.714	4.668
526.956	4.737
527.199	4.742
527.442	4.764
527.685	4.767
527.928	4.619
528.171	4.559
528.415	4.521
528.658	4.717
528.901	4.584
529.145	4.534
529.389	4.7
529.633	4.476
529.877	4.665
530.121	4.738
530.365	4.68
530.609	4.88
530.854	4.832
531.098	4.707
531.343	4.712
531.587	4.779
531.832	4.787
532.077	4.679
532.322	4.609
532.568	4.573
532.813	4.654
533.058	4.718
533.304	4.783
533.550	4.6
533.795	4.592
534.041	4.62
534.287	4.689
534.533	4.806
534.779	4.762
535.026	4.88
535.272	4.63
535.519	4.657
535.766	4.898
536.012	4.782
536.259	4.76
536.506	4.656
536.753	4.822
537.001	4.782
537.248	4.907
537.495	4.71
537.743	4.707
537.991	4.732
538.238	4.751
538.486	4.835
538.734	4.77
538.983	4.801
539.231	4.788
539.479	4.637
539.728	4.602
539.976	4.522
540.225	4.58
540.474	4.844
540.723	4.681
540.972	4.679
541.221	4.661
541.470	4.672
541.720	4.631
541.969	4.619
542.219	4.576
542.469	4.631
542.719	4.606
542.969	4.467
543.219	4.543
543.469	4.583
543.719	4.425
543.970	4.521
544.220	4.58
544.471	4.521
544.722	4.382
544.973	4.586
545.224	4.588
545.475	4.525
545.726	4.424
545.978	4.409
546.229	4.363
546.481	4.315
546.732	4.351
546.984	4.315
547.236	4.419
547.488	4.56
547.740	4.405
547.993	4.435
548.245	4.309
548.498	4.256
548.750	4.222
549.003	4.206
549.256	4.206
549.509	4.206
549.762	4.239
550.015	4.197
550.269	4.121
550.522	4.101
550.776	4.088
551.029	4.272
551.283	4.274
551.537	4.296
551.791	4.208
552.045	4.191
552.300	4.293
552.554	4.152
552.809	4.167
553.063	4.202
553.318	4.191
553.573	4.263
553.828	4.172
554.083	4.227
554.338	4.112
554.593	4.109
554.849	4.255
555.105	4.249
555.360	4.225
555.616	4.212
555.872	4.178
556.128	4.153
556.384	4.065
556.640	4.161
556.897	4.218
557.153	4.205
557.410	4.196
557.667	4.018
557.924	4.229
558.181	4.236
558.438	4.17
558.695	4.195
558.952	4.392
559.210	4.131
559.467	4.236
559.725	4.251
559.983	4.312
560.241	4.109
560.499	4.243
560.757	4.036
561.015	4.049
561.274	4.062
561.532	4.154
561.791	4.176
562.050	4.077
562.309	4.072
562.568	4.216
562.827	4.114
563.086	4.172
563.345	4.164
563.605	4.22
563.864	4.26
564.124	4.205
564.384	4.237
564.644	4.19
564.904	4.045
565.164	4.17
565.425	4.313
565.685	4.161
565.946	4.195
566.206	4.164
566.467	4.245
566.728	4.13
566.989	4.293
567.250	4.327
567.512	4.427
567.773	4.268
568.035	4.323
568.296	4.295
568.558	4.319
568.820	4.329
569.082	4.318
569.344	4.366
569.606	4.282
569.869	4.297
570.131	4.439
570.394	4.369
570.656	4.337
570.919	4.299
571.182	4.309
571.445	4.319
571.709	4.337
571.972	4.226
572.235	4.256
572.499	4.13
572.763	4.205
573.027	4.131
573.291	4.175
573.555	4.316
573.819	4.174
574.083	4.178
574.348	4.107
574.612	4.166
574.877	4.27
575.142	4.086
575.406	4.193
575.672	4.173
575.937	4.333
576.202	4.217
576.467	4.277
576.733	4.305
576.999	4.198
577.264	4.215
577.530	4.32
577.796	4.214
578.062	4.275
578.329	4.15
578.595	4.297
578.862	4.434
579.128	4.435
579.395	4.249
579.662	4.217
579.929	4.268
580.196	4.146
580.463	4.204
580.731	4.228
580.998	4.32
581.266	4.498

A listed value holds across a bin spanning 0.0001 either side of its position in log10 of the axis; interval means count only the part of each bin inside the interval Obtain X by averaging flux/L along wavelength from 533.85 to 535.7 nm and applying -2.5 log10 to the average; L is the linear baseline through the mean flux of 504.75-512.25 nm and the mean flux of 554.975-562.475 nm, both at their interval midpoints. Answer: 0.16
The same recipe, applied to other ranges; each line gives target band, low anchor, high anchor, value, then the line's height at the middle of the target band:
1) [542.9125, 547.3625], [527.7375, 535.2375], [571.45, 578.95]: 0.02 mag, 4.54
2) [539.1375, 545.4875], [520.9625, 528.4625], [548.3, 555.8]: -0.03 mag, 4.46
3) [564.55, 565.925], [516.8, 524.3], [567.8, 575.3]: 0.05 mag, 4.38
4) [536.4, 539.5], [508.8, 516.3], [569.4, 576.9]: 0.18 mag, 5.65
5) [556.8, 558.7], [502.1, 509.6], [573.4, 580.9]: 0.16 mag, 4.83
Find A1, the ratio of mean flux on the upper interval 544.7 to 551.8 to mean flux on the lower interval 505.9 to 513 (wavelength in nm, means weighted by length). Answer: 0.6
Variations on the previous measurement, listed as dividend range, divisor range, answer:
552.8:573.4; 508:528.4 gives 0.73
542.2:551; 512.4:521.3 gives 0.77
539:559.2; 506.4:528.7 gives 0.75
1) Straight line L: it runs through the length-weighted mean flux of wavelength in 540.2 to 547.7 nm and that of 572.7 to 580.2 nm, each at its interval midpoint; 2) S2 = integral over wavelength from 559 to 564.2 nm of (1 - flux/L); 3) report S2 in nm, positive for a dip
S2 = 0.24 nm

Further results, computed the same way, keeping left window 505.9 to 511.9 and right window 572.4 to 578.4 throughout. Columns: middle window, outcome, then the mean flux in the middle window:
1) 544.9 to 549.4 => 0.88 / 4.38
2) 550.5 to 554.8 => 0.83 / 4.2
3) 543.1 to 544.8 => 0.33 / 4.51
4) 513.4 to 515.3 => 0.23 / 6.05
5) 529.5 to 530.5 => 0.25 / 4.65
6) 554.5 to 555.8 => 0.23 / 4.21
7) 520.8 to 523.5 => 0.60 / 5.1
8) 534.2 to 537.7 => 0.69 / 4.77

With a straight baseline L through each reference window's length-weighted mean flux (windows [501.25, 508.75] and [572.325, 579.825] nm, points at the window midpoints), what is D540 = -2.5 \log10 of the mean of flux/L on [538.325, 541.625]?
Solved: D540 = 0.12 mag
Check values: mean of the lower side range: 6.2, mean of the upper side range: 4.23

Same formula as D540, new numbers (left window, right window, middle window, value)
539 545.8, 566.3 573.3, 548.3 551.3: 0.08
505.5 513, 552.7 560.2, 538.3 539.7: 0.10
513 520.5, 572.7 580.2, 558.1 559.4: 0.11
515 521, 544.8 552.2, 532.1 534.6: 0.06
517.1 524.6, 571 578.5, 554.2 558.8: 0.10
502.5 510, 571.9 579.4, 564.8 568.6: 0.07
